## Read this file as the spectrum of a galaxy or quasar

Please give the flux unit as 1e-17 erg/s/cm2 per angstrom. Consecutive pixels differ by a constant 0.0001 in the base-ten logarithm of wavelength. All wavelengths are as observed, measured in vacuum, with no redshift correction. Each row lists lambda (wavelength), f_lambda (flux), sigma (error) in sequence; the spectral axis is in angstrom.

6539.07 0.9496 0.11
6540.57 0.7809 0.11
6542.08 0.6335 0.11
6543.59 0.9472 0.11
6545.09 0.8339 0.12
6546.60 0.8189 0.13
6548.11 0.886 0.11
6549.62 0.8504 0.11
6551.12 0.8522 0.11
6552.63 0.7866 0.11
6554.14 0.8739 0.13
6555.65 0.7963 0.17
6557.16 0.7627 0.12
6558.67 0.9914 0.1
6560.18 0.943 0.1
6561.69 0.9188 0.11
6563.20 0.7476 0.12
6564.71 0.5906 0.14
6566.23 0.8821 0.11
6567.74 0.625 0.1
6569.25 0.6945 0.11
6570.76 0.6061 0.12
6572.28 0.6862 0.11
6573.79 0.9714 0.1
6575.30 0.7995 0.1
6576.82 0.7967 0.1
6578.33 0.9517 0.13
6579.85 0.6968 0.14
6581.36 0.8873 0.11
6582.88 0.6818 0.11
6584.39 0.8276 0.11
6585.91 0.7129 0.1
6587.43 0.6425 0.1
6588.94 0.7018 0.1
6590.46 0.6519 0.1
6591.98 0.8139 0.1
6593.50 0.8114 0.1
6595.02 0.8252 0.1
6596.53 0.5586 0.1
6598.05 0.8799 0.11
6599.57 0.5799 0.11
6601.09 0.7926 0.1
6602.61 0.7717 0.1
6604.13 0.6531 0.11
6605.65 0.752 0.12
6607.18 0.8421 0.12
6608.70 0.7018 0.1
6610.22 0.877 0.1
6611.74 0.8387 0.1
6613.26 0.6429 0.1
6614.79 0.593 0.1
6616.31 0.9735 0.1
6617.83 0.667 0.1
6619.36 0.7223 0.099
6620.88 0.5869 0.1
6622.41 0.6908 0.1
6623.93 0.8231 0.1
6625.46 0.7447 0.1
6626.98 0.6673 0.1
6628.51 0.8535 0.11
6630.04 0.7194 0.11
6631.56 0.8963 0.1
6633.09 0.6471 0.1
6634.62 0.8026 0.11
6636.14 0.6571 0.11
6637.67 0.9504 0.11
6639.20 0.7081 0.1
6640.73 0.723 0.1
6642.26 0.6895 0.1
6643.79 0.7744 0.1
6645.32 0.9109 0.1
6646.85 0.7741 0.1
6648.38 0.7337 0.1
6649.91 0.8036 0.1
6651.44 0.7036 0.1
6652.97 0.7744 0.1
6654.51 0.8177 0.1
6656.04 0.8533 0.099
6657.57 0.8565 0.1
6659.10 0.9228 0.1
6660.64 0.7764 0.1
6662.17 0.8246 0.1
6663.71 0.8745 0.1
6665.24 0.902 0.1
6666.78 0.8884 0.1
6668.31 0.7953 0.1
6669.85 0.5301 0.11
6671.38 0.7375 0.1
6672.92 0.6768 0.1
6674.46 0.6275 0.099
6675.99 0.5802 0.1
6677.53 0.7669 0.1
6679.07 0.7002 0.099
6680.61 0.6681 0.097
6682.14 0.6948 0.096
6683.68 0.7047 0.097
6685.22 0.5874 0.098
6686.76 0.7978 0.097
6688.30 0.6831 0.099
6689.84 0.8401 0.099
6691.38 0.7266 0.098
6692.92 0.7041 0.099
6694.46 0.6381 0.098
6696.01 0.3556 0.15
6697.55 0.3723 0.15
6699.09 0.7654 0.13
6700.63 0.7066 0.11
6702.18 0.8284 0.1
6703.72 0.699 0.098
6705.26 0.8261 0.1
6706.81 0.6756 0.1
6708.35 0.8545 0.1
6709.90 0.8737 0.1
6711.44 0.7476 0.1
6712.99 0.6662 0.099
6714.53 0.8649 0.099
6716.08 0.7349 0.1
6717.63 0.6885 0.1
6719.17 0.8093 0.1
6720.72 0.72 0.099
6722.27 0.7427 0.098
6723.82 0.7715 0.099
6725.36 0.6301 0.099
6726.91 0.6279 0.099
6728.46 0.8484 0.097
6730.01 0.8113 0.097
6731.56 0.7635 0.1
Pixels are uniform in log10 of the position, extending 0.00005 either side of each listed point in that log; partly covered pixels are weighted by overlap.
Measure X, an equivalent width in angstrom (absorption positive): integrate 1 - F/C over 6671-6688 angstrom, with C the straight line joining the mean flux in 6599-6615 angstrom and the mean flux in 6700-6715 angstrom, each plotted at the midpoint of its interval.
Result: 1.76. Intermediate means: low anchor 0.738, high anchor 0.773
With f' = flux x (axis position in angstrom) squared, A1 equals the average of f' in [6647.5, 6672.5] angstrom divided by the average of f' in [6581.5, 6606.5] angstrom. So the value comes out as 1.11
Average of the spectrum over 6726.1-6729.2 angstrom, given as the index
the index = 0.735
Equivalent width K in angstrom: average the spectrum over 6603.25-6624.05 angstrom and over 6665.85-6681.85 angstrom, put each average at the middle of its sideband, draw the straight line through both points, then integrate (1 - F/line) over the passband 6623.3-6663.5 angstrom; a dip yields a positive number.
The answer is -3.8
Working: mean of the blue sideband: 0.738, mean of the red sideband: 0.699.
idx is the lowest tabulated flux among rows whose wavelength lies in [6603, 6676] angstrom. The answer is 0.5301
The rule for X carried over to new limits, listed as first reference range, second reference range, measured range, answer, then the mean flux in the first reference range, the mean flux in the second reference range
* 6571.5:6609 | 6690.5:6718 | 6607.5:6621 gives 0.1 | 0.76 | 0.708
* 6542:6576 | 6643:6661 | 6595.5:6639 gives 3.4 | 0.808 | 0.809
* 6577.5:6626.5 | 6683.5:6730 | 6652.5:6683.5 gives -1.4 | 0.746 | 0.718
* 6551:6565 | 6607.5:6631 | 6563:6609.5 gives 2.6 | 0.833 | 0.744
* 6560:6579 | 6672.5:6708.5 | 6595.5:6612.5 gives 0.0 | 0.78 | 0.684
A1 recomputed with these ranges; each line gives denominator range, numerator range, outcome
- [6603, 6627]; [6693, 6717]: 0.98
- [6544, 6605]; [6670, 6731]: 0.95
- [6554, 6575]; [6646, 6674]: 1.03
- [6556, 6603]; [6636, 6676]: 1.04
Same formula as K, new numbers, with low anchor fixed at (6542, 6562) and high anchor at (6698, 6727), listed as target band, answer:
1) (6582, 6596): 1.5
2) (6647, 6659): -0.2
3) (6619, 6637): 1.5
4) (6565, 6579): 1.2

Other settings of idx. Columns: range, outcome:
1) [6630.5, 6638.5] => 0.6471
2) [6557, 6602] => 0.5586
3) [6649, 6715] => 0.3556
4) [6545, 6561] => 0.7627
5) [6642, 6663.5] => 0.6895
